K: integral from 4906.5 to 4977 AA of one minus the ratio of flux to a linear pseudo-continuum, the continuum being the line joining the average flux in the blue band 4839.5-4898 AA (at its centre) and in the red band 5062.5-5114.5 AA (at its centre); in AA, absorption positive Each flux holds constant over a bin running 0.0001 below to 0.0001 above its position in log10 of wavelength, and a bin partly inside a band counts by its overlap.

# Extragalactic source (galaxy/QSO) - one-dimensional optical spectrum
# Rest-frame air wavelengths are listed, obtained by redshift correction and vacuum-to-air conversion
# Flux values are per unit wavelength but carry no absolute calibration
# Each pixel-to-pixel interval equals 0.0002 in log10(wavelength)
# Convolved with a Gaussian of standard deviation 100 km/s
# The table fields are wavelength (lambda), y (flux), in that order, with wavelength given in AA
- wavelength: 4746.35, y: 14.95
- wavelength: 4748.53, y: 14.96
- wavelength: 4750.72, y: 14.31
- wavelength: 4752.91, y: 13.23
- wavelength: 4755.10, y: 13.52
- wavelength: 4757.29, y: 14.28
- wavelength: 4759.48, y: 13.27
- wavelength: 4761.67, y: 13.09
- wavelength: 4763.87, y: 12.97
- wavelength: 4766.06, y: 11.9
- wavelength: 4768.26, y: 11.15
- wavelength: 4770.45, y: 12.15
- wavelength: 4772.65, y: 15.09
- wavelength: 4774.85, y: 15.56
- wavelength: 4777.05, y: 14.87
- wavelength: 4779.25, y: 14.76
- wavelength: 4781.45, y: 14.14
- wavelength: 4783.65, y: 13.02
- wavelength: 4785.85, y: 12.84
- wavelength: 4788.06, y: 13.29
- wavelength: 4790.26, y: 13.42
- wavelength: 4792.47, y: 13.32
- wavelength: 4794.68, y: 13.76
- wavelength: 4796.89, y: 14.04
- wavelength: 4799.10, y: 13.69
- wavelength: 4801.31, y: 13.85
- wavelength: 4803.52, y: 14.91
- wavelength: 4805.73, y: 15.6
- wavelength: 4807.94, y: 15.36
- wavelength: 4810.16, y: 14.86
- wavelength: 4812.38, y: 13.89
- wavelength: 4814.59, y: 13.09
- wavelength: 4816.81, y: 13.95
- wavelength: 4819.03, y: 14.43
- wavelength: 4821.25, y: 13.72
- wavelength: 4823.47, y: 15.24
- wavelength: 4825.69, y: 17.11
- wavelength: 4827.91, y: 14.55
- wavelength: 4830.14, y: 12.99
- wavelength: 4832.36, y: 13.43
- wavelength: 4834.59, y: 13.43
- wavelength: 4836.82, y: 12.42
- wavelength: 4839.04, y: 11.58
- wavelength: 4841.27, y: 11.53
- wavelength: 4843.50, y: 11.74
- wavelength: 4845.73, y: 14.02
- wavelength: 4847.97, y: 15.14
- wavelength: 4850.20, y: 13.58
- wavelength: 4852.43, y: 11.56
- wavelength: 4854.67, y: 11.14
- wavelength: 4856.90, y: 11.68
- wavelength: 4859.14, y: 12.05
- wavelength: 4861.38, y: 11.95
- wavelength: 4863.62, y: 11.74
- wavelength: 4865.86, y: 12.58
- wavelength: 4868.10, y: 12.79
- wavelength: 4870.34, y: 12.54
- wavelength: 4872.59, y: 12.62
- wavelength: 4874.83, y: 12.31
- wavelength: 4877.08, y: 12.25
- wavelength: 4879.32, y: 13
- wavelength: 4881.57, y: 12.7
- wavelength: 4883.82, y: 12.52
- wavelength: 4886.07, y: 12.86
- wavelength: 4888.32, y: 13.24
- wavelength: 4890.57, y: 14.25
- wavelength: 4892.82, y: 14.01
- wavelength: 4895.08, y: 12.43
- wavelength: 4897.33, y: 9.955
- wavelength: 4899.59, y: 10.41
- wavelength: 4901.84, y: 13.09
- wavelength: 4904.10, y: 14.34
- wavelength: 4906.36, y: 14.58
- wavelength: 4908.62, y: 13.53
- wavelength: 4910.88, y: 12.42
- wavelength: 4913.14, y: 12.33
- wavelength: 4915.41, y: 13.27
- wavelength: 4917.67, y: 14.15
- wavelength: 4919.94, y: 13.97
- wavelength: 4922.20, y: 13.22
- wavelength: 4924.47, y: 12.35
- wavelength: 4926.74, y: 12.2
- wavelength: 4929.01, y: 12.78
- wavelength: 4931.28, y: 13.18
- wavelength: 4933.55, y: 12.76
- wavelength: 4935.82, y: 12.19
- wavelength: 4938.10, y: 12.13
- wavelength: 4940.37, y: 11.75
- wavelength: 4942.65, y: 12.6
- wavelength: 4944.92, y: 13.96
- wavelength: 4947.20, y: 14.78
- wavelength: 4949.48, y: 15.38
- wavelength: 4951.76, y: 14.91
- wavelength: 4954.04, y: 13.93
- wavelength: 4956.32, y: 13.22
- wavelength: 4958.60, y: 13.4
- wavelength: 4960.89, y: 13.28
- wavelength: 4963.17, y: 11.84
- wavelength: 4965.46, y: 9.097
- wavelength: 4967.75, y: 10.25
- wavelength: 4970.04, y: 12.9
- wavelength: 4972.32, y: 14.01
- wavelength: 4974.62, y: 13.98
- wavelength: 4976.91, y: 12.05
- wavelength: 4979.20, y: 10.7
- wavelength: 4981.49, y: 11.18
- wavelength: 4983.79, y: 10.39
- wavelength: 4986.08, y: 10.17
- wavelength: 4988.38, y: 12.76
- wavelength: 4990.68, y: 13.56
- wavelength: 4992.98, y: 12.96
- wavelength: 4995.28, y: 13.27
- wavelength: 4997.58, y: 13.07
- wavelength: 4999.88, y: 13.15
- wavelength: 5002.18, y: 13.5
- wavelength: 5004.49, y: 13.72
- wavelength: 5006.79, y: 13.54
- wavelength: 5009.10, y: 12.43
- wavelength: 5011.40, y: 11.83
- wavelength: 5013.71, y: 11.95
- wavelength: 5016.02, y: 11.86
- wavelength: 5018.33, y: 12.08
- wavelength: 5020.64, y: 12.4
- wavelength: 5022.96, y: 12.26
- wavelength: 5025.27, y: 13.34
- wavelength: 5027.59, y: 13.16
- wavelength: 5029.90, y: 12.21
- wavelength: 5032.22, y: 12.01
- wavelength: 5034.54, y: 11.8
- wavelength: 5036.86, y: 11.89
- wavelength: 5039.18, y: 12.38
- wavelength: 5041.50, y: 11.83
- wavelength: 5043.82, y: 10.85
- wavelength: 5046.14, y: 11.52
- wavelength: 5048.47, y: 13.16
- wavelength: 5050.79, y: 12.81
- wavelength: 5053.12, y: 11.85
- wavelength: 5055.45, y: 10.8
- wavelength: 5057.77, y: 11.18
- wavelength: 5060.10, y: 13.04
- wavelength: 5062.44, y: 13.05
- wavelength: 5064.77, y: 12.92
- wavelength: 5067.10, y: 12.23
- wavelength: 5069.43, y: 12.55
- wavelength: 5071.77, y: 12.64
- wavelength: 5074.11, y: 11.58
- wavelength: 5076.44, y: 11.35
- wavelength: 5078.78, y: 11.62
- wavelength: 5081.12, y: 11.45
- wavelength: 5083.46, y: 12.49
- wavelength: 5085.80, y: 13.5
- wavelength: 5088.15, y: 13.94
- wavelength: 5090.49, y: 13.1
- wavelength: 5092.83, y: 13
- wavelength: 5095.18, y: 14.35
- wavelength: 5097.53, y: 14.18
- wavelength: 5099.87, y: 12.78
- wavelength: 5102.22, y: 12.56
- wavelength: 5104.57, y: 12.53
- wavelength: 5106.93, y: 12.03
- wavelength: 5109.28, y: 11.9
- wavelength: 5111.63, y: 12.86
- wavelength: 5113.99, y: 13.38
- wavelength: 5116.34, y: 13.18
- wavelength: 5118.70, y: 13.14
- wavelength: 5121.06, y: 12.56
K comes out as -2.2 AA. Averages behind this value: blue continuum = 12.6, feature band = 13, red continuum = 12.7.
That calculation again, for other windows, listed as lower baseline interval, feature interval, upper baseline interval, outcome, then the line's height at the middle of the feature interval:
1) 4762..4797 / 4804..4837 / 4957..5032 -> -2.6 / 13.3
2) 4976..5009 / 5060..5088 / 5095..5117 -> 0.8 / 12.8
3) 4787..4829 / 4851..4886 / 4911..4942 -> 3.3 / 13.5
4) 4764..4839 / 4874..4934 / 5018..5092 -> 1.6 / 13.2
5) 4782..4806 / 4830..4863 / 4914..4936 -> 2.3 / 13.5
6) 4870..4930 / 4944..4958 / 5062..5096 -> -1.7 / 12.8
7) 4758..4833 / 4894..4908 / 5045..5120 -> 1.0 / 13.4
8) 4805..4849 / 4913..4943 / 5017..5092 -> 0.9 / 13.2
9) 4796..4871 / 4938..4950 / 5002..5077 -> -0.6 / 12.8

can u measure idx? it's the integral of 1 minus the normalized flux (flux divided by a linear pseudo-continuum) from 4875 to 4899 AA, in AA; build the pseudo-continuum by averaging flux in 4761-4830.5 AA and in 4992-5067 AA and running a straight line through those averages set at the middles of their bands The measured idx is 1.3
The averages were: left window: 14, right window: 12.4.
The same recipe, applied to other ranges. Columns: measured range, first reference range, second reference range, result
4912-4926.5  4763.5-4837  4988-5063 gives 0.0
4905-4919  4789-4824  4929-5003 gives -0.2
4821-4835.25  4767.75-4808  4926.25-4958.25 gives -0.7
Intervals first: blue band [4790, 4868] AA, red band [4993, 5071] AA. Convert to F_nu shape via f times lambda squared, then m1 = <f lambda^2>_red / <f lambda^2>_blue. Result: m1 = 1.00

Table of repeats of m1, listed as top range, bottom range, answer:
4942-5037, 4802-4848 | 0.97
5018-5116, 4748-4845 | 1.01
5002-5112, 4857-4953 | 1.03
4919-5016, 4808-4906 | 1.02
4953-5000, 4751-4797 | 0.99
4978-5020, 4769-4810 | 0.95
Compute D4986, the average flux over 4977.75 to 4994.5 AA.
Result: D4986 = 11.7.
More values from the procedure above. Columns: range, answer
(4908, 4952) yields 13.2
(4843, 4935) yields 12.8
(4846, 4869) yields 12.5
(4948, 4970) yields 12.8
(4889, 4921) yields 13.1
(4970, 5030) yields 12.5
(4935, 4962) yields 13.5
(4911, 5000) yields 12.7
